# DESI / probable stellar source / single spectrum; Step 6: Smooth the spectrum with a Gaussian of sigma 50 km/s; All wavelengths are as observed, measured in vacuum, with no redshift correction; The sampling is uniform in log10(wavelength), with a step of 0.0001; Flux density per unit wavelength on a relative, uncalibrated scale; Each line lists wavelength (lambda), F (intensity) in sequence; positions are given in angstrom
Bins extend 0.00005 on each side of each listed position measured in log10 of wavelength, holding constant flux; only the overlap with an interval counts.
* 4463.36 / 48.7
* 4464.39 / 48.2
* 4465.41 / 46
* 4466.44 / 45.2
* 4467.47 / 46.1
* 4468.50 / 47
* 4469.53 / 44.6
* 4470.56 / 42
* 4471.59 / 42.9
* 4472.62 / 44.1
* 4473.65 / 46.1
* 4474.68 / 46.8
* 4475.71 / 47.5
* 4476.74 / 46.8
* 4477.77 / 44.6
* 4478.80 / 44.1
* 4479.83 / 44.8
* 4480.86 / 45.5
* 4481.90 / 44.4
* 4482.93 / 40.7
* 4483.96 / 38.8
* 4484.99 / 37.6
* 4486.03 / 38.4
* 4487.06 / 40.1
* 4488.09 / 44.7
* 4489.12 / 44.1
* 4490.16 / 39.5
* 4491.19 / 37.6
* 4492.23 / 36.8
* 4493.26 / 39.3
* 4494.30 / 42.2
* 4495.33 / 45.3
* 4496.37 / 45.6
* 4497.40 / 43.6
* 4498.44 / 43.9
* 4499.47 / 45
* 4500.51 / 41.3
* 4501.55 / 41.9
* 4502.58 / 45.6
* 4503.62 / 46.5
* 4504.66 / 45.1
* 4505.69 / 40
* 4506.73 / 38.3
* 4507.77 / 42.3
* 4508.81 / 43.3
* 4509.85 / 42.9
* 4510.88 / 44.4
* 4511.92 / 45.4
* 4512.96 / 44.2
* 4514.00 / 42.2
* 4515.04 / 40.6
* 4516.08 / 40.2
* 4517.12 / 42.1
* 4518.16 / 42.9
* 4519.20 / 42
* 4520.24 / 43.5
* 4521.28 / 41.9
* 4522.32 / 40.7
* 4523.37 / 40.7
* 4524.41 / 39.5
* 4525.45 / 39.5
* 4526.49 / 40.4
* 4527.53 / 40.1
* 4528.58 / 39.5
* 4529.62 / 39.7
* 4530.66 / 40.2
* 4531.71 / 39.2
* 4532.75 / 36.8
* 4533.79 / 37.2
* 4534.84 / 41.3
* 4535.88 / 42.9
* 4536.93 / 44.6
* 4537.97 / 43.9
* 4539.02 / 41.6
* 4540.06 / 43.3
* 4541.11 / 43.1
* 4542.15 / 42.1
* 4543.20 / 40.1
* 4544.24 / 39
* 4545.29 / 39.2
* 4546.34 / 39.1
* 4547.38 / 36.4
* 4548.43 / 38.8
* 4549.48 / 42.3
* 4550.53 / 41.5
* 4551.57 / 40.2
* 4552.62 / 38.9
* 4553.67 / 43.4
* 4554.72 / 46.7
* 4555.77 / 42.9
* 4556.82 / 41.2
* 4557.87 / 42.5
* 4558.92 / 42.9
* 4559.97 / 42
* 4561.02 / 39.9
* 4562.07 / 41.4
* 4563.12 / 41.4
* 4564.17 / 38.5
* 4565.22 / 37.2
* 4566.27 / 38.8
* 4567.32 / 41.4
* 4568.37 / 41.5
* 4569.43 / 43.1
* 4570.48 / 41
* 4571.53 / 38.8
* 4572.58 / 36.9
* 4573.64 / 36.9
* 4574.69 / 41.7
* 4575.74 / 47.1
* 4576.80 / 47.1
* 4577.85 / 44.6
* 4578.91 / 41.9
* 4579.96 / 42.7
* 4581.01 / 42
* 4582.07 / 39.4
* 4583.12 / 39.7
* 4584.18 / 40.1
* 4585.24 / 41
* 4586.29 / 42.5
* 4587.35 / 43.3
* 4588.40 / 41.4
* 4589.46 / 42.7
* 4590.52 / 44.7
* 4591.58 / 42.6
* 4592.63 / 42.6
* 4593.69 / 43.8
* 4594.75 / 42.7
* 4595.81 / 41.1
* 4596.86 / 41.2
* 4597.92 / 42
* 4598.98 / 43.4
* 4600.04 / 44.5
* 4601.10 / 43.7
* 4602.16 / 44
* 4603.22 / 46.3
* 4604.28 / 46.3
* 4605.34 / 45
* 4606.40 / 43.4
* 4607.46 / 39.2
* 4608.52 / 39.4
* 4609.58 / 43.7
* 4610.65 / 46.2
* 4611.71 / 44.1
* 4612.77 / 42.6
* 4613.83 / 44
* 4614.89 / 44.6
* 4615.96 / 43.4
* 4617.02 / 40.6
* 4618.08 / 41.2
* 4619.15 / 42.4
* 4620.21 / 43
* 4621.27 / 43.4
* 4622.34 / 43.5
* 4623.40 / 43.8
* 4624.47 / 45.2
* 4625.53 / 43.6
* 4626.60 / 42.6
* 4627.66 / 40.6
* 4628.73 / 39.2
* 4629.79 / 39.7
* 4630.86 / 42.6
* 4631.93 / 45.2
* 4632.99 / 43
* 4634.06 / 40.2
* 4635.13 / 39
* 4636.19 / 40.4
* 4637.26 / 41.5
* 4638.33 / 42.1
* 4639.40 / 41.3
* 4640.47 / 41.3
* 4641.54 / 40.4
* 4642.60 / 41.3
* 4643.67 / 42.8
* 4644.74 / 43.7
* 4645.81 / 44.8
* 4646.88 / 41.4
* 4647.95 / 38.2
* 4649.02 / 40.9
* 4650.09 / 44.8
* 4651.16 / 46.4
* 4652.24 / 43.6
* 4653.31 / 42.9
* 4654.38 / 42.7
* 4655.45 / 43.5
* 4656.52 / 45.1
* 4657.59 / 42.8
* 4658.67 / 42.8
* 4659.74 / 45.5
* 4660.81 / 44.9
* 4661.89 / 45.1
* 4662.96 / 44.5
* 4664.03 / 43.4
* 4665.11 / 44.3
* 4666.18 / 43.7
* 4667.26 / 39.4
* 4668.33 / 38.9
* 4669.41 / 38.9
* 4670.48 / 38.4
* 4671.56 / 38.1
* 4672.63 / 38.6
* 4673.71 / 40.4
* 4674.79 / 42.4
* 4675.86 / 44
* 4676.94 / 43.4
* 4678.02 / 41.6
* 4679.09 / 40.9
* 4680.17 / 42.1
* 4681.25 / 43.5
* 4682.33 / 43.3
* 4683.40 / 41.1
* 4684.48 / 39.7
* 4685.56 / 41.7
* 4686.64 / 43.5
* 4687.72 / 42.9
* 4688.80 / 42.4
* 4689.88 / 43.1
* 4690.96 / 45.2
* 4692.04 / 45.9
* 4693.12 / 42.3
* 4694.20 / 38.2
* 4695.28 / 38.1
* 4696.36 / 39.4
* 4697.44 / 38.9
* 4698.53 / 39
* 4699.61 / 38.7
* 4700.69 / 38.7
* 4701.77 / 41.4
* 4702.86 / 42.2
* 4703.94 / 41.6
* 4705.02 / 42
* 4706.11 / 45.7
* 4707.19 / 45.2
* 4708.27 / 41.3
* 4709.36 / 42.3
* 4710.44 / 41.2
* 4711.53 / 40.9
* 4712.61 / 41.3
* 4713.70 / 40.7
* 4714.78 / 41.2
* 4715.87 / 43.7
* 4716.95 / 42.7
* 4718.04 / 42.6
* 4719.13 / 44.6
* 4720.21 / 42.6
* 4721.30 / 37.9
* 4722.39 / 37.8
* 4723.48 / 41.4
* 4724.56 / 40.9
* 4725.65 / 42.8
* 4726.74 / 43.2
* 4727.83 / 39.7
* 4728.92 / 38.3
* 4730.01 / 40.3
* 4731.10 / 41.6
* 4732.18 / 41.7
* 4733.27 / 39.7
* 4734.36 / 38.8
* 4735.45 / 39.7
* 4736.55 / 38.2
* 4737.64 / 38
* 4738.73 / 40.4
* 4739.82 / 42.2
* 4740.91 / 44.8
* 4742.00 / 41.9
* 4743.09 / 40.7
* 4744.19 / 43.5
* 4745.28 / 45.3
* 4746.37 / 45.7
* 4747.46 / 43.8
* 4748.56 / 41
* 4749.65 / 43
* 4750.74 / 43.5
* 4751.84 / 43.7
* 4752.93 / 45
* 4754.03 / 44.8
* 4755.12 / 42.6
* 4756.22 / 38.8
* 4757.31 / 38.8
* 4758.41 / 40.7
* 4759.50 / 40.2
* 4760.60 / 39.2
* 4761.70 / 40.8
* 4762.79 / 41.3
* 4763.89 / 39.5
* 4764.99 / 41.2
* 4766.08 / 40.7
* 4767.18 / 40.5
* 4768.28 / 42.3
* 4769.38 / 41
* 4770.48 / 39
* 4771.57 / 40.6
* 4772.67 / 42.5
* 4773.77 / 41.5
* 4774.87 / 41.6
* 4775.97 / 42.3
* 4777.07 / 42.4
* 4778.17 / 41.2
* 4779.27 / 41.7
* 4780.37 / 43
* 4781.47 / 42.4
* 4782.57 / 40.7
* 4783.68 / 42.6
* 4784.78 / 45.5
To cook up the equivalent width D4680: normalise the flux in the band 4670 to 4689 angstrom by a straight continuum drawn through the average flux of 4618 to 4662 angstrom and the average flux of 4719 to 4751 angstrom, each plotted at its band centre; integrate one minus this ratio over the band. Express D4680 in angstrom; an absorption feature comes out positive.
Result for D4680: 0.24 angstrom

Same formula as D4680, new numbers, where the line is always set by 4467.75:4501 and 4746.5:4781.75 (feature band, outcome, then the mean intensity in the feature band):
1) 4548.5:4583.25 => 1.0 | 41.4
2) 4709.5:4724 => 0.1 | 41.4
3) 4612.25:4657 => -0.2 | 42.4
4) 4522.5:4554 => 1.7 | 40.5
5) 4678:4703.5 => 0.4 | 41.4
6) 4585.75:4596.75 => -0.1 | 42.7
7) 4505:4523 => 0.3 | 42.2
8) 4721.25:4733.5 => 0.4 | 40.6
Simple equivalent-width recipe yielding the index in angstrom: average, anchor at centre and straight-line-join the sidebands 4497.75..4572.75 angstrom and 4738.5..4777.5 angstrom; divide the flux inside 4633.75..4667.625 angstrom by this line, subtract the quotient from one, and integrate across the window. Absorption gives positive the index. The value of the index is -0.8 angstrom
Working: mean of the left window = 41.4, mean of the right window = 41.9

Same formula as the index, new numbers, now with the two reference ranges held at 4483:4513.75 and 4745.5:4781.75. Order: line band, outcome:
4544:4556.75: 0.4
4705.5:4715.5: -0.1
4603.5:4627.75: -0.7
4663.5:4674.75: 0.4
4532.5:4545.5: 0.3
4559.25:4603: 0.3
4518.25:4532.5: 0.5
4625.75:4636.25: 0.2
